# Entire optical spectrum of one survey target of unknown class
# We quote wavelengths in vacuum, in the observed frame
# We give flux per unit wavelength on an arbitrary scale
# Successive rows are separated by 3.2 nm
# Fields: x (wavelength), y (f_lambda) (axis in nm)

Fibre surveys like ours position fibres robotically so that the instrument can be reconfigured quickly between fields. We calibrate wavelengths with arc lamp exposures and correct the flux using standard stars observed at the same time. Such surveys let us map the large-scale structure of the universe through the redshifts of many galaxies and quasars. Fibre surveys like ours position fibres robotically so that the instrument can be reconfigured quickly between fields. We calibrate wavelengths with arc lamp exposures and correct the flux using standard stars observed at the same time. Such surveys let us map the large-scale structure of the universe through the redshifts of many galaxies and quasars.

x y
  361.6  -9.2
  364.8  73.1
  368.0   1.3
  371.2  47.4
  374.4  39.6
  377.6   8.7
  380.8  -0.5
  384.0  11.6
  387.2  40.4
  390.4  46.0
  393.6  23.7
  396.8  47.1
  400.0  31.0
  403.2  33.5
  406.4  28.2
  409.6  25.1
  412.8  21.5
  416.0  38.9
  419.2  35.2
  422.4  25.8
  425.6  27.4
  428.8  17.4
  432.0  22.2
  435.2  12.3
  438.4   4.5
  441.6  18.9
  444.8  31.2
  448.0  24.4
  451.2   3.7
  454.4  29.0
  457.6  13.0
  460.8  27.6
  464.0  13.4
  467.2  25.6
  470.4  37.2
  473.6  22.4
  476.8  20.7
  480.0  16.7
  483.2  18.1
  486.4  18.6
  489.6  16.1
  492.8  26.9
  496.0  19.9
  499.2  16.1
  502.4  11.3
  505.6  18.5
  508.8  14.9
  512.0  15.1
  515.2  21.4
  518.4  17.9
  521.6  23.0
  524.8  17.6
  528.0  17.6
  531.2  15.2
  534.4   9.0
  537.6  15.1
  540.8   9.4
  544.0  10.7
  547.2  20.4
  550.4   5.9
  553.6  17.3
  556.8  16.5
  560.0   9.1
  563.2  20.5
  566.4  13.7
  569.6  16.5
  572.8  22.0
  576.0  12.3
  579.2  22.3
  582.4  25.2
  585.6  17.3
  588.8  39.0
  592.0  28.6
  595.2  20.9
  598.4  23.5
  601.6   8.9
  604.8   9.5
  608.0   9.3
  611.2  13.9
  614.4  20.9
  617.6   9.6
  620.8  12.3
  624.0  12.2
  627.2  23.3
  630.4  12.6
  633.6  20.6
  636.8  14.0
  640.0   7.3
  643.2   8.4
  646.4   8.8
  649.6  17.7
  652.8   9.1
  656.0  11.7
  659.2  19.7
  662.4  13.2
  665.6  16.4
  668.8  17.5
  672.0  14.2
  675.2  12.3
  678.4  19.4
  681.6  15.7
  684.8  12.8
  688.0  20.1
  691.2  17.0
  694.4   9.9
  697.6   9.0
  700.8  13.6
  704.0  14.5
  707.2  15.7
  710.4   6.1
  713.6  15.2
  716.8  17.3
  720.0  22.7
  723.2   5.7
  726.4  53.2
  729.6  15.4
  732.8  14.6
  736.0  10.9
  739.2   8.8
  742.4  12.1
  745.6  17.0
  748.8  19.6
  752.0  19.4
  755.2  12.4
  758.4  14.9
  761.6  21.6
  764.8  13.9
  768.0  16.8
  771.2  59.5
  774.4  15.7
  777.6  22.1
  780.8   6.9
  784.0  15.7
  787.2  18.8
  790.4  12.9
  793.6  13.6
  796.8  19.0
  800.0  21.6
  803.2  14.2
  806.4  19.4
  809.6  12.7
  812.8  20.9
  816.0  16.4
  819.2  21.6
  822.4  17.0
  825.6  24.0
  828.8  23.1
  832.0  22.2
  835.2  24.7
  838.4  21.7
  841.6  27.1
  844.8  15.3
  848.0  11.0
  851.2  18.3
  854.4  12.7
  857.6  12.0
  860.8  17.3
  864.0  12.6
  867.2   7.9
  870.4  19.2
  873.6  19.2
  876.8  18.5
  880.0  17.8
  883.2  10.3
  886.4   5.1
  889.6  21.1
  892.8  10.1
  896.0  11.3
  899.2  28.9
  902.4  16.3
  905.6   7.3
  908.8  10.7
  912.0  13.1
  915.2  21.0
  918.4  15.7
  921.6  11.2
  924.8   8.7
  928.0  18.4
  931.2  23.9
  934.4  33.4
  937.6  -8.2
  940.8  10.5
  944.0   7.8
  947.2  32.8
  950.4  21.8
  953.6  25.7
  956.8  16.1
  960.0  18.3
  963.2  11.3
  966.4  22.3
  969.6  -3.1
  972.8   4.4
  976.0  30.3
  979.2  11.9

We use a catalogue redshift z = 0.947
